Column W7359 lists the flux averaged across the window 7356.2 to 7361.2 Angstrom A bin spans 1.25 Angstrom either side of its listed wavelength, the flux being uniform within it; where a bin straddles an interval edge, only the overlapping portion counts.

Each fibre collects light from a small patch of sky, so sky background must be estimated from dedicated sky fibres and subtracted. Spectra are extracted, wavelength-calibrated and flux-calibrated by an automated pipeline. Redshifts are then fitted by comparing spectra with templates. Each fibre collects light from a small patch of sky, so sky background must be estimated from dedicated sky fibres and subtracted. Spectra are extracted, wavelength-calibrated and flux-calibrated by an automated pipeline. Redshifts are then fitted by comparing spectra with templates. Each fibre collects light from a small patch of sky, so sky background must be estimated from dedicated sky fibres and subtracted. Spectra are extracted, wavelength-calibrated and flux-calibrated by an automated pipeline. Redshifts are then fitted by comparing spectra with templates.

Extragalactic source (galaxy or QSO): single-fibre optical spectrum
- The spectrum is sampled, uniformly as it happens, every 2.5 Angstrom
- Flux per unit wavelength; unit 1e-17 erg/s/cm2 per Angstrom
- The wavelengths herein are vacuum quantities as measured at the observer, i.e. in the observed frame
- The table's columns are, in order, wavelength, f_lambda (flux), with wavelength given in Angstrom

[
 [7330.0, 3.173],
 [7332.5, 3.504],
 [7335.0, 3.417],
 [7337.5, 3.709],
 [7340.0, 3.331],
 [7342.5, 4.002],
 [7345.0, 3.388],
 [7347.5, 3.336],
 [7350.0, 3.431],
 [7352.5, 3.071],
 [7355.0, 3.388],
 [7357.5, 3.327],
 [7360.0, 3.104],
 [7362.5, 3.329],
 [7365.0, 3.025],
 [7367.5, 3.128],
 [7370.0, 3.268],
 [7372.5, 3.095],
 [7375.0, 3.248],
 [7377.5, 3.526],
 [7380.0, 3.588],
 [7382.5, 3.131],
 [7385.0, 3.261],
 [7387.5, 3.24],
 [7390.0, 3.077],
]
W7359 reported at 3.22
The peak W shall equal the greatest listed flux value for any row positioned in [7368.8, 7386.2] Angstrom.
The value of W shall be 3.588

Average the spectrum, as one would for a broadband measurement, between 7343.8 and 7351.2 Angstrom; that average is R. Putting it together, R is 3.38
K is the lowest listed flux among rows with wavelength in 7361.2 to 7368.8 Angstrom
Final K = 3.025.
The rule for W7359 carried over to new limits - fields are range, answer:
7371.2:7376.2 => 3.17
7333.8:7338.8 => 3.56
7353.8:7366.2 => 3.23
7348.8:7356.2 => 3.3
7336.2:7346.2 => 3.61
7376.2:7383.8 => 3.41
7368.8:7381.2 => 3.34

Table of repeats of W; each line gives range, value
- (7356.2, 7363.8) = 3.329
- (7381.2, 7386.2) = 3.261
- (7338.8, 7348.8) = 4.002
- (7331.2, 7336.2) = 3.504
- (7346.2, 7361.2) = 3.431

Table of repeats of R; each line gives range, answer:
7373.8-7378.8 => 3.39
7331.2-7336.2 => 3.46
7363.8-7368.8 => 3.08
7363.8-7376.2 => 3.15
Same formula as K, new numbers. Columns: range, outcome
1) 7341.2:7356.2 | 3.071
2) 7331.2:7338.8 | 3.417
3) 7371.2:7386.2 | 3.095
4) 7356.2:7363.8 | 3.104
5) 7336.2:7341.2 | 3.331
